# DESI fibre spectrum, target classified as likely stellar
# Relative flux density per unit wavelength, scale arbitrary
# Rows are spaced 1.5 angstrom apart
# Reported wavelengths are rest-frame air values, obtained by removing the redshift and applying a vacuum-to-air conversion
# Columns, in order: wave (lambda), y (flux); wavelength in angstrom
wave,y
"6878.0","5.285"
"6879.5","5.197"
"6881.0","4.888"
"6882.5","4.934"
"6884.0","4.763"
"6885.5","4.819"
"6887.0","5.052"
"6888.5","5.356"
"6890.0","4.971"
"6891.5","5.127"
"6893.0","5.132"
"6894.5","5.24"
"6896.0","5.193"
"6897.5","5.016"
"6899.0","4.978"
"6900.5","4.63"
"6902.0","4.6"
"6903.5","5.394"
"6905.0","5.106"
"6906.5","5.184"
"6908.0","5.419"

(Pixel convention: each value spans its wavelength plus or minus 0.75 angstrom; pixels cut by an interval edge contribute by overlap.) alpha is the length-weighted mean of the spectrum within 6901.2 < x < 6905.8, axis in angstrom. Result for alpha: 5.03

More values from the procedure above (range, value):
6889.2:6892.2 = 5.05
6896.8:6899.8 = 4.99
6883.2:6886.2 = 4.79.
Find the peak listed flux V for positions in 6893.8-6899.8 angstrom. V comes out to 5.24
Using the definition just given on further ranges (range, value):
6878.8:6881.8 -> 5.197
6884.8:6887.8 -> 5.052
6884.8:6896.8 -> 5.356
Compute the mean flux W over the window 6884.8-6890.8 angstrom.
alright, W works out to 5.05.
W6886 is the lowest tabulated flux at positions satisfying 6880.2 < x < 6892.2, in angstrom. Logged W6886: 4.763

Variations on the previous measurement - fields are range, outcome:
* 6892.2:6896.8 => 5.132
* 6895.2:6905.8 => 4.6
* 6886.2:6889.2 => 5.052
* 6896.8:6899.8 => 4.978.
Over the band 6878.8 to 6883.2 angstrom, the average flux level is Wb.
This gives 5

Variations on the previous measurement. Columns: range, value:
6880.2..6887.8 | 4.9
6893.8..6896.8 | 5.21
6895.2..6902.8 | 4.89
